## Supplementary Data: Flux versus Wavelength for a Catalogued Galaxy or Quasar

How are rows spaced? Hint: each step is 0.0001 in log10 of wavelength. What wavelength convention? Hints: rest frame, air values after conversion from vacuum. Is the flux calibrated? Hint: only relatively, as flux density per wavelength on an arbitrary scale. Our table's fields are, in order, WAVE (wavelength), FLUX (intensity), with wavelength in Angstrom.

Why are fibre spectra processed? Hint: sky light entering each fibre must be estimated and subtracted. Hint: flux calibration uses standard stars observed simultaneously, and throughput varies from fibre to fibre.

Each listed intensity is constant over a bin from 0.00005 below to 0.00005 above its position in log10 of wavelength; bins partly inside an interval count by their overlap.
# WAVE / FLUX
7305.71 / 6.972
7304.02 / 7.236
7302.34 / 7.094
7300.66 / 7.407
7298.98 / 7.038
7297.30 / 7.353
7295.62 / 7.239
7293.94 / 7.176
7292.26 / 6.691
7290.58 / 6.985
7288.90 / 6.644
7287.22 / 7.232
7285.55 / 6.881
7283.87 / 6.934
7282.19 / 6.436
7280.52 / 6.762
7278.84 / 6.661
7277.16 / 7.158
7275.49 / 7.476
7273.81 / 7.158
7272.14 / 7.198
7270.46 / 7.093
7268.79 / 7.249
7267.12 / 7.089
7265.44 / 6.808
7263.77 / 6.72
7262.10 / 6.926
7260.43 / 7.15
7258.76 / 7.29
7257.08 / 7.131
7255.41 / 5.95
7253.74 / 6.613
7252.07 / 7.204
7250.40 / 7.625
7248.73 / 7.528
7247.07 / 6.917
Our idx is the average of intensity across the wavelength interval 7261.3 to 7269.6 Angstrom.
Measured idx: 6.96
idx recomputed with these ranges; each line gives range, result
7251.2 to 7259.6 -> 6.84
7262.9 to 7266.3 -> 6.76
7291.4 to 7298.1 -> 7.11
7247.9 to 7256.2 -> 6.99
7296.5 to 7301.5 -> 7.27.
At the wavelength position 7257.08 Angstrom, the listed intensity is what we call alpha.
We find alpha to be 7.131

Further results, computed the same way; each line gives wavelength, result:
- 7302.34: 7.094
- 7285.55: 6.881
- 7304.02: 7.236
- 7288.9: 6.644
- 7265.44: 6.808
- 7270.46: 7.093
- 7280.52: 6.762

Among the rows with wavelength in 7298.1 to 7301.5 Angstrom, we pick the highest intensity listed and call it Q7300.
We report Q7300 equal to 7.407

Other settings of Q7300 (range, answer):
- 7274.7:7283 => 7.476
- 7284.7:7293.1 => 7.232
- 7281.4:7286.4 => 6.934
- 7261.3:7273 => 7.249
